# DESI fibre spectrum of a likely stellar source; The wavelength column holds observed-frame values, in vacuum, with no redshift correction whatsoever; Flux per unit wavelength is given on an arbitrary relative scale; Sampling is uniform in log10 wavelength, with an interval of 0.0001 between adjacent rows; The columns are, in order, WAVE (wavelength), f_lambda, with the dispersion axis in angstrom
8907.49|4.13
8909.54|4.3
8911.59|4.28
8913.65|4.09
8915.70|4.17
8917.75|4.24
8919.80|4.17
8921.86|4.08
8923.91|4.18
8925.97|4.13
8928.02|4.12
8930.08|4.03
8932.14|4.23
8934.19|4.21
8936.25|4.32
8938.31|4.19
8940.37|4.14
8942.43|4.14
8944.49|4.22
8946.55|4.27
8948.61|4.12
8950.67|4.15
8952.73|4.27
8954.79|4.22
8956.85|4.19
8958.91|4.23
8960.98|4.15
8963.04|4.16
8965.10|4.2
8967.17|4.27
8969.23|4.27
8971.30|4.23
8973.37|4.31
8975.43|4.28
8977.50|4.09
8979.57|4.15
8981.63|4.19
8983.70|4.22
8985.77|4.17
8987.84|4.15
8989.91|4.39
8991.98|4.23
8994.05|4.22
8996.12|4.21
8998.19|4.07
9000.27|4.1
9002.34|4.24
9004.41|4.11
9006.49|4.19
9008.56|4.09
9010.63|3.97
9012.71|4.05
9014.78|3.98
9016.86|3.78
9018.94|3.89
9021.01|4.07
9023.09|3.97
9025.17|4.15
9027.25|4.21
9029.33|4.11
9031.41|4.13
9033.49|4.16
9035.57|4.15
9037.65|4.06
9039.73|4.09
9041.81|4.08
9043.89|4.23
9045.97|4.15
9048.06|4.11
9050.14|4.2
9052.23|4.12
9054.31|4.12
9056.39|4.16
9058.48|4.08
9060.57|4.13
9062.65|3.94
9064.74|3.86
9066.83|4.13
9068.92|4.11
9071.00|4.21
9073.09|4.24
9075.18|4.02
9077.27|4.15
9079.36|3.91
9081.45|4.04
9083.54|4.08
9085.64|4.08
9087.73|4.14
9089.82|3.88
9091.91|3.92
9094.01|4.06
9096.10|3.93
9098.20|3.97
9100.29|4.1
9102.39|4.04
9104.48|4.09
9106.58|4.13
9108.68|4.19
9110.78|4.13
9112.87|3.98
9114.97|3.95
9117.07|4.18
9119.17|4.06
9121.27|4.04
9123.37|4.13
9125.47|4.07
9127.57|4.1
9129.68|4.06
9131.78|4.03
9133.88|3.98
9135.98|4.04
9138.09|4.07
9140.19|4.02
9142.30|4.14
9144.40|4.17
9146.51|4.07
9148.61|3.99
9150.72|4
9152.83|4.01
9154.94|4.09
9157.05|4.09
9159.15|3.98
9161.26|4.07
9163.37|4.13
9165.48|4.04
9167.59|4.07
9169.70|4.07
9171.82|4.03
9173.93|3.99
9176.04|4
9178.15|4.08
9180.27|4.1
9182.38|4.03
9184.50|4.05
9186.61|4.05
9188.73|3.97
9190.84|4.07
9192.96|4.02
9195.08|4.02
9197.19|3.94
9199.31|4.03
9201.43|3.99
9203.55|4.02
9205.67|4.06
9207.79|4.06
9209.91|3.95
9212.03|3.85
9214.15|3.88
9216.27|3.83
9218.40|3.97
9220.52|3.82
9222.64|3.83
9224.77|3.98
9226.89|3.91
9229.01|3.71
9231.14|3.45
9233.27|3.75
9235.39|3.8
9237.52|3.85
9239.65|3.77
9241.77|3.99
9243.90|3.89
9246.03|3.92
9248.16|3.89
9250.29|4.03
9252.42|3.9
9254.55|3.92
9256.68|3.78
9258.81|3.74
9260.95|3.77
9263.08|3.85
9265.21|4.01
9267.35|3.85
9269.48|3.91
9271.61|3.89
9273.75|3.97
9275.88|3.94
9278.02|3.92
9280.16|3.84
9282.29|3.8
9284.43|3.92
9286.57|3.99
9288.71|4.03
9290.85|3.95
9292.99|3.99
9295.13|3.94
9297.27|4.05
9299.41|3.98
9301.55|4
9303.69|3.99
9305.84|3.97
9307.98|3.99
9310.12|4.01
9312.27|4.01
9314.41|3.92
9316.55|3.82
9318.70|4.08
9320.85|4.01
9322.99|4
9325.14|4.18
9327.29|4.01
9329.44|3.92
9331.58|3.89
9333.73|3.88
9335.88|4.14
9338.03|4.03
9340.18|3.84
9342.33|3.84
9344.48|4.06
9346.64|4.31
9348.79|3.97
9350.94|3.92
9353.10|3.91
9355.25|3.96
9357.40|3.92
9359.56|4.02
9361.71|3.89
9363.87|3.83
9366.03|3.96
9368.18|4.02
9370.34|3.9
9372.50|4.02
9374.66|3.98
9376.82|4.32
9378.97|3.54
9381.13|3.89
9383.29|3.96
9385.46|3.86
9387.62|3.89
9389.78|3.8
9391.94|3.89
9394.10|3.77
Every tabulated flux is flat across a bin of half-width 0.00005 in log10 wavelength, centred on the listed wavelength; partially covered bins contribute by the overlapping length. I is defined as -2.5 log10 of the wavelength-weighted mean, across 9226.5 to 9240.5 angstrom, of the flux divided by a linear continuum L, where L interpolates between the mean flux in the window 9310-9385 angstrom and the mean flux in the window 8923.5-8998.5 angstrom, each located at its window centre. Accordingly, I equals 0.083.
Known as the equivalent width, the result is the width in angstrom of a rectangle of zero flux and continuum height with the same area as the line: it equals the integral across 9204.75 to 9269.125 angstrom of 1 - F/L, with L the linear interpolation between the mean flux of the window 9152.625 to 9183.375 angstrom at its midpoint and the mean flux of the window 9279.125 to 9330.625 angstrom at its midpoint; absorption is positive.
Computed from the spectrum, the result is 2.4 angstrom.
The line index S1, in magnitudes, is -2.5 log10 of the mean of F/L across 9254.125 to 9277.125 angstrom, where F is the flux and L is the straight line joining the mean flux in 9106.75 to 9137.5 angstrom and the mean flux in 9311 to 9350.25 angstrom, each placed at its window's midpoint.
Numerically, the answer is 0.04 mag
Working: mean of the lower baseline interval 4.07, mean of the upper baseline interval 3.99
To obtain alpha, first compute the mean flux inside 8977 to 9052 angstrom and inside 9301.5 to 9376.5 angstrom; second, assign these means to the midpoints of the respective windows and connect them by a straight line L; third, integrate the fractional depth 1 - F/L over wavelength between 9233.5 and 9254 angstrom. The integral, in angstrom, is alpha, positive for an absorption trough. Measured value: 0.7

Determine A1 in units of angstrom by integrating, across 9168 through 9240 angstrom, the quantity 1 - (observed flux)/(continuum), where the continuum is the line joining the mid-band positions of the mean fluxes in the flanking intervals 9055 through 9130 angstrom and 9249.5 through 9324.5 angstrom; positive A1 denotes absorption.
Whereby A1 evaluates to 0.9 angstrom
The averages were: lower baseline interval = 4.06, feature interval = 3.94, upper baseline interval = 3.94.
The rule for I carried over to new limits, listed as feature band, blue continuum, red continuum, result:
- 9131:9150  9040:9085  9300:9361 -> 0.00 mag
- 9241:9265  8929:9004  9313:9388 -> 0.04 mag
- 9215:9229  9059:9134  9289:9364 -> 0.04 mag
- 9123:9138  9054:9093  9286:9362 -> 0.00 mag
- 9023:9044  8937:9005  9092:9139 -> 0.00 mag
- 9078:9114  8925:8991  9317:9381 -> 0.02 mag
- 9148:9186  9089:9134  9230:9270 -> -0.02 mag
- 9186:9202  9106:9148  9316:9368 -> 0.01 mag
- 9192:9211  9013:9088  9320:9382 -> 0.00 mag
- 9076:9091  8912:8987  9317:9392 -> 0.02 mag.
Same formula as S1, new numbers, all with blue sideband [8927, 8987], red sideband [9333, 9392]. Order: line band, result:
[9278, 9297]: 0.02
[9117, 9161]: 0.01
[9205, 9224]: 0.03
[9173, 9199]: 0.01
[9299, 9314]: 0.00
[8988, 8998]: -0.02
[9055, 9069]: 0.02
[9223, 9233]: 0.07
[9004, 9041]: 0.02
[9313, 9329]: -0.01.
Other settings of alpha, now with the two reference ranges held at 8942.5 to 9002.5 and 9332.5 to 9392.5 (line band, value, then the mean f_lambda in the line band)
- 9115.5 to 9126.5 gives 0.05 angstrom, 4.09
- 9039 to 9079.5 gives 0.40 angstrom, 4.11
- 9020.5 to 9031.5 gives 0.17 angstrom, 4.1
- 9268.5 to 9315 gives 0.46 angstrom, 3.96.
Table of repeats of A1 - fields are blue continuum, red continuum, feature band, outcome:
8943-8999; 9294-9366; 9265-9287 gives 0.6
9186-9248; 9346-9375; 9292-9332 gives -0.4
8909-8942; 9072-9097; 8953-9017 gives -0.7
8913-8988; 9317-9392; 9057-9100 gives 0.7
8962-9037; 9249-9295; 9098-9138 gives -0.3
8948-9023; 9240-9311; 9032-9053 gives -0.1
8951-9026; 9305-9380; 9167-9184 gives 0.1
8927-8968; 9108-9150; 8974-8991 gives -0.2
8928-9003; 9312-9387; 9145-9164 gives 0.2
